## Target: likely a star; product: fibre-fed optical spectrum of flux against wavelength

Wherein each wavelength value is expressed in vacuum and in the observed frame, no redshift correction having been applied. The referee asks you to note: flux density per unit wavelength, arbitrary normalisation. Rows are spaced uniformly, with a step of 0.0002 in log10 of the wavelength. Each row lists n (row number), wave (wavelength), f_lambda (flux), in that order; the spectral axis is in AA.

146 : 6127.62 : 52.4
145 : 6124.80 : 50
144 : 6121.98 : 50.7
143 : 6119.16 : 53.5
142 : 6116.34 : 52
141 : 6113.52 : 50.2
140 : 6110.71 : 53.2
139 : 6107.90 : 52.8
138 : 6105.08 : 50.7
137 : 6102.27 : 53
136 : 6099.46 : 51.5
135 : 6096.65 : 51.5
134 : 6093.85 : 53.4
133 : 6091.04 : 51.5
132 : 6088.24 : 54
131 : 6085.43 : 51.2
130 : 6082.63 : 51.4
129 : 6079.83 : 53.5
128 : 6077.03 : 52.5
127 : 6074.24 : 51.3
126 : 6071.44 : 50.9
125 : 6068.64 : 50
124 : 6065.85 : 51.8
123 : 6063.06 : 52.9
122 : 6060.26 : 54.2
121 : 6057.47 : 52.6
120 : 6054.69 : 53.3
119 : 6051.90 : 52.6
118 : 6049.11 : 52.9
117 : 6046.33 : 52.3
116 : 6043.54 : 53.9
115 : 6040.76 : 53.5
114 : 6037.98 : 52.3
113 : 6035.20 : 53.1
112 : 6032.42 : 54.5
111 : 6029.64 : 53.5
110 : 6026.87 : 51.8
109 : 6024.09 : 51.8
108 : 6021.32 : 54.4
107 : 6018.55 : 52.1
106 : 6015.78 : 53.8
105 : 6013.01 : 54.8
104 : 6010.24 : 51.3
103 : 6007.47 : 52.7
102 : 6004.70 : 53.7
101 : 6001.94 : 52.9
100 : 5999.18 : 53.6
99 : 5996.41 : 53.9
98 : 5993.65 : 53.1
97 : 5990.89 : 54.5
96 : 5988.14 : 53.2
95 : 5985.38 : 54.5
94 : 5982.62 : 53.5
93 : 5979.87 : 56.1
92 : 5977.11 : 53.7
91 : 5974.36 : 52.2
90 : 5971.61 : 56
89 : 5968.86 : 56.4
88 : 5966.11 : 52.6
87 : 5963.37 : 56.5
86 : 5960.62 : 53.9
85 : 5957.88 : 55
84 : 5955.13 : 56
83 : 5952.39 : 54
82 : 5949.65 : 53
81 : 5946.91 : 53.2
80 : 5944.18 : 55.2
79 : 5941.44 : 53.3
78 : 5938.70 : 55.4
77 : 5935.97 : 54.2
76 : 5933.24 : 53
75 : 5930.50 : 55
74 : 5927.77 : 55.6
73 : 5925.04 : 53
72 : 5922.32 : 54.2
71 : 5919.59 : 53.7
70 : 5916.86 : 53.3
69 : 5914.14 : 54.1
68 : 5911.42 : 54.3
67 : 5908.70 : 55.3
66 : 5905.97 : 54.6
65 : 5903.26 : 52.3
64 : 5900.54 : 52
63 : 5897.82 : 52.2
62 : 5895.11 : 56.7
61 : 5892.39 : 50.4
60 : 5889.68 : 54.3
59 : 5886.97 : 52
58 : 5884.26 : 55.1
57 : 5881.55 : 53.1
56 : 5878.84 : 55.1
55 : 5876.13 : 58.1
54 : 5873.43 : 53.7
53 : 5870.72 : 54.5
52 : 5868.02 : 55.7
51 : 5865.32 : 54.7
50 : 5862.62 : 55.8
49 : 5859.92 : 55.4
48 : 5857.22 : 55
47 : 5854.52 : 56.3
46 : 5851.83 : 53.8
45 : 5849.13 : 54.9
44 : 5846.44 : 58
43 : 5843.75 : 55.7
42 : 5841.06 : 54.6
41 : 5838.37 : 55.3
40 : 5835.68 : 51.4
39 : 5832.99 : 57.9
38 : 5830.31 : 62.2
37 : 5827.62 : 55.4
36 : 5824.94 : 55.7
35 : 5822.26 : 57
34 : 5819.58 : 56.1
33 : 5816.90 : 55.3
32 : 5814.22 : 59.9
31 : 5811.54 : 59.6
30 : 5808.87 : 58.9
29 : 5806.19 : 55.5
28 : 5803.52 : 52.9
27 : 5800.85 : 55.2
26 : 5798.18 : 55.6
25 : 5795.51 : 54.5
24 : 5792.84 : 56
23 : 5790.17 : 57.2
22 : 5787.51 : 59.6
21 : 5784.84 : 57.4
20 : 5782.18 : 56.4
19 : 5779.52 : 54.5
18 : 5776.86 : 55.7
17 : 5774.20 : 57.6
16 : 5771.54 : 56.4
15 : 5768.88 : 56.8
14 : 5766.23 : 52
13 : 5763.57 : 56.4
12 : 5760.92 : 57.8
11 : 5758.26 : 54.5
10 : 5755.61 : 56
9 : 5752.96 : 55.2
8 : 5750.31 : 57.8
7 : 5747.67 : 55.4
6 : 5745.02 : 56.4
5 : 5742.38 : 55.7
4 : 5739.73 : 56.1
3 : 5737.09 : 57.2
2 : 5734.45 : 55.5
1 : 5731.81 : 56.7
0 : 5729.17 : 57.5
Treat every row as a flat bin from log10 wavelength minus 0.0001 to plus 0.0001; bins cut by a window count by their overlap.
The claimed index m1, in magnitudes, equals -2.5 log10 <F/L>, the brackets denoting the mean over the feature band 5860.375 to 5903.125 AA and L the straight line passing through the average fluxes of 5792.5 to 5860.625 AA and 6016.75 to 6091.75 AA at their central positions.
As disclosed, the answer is 0.02 mag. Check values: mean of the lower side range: 56.1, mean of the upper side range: 52.6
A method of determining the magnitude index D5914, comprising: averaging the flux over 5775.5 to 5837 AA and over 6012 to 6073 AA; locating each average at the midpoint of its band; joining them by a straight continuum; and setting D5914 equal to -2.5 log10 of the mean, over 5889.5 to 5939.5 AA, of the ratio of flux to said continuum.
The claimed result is 0.02 mag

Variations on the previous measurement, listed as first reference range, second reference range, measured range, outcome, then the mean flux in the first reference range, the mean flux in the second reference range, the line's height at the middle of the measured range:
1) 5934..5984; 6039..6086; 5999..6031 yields 0.007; 54.4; 52.4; 53.4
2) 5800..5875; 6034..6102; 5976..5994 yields -0.009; 56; 52.4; 53.7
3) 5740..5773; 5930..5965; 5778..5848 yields -0.020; 55.9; 54.4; 55.4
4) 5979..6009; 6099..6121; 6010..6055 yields 0.002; 53.7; 52.1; 53.2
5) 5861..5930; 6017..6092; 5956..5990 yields -0.022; 54.2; 52.6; 53.4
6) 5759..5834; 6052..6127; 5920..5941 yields 0.005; 56.6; 52.1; 54.5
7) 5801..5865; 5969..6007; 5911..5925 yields 0.022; 56.2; 54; 55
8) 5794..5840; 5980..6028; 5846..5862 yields 0.007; 56.4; 53.3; 55.8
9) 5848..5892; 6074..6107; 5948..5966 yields -0.017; 54.7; 52.2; 53.7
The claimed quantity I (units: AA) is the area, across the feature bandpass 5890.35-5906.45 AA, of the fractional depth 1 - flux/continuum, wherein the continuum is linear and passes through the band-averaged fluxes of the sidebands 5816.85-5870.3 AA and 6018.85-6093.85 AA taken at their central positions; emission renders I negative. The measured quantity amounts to 0.6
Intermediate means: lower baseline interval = 55.8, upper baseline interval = 52.6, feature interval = 53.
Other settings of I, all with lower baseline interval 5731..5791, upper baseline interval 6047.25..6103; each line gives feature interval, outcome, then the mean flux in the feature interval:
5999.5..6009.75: 0.0 AA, 53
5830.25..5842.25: -0.1 AA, 55.7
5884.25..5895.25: 0.3 AA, 53.2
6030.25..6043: -0.1 AA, 53.4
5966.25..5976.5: -0.2 AA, 54.5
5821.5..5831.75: -0.4 AA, 57.6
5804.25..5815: -0.5 AA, 58.1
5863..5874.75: 0.0 AA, 54.7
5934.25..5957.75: -0.2 AA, 54.3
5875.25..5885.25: -0.1 AA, 55.2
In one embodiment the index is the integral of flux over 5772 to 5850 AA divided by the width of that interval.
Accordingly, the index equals 56.4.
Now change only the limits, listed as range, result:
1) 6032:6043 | 53.3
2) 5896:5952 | 53.9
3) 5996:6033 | 53.1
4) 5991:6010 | 53.3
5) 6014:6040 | 53.1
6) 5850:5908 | 54.3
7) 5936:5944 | 54.4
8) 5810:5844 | 56.7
